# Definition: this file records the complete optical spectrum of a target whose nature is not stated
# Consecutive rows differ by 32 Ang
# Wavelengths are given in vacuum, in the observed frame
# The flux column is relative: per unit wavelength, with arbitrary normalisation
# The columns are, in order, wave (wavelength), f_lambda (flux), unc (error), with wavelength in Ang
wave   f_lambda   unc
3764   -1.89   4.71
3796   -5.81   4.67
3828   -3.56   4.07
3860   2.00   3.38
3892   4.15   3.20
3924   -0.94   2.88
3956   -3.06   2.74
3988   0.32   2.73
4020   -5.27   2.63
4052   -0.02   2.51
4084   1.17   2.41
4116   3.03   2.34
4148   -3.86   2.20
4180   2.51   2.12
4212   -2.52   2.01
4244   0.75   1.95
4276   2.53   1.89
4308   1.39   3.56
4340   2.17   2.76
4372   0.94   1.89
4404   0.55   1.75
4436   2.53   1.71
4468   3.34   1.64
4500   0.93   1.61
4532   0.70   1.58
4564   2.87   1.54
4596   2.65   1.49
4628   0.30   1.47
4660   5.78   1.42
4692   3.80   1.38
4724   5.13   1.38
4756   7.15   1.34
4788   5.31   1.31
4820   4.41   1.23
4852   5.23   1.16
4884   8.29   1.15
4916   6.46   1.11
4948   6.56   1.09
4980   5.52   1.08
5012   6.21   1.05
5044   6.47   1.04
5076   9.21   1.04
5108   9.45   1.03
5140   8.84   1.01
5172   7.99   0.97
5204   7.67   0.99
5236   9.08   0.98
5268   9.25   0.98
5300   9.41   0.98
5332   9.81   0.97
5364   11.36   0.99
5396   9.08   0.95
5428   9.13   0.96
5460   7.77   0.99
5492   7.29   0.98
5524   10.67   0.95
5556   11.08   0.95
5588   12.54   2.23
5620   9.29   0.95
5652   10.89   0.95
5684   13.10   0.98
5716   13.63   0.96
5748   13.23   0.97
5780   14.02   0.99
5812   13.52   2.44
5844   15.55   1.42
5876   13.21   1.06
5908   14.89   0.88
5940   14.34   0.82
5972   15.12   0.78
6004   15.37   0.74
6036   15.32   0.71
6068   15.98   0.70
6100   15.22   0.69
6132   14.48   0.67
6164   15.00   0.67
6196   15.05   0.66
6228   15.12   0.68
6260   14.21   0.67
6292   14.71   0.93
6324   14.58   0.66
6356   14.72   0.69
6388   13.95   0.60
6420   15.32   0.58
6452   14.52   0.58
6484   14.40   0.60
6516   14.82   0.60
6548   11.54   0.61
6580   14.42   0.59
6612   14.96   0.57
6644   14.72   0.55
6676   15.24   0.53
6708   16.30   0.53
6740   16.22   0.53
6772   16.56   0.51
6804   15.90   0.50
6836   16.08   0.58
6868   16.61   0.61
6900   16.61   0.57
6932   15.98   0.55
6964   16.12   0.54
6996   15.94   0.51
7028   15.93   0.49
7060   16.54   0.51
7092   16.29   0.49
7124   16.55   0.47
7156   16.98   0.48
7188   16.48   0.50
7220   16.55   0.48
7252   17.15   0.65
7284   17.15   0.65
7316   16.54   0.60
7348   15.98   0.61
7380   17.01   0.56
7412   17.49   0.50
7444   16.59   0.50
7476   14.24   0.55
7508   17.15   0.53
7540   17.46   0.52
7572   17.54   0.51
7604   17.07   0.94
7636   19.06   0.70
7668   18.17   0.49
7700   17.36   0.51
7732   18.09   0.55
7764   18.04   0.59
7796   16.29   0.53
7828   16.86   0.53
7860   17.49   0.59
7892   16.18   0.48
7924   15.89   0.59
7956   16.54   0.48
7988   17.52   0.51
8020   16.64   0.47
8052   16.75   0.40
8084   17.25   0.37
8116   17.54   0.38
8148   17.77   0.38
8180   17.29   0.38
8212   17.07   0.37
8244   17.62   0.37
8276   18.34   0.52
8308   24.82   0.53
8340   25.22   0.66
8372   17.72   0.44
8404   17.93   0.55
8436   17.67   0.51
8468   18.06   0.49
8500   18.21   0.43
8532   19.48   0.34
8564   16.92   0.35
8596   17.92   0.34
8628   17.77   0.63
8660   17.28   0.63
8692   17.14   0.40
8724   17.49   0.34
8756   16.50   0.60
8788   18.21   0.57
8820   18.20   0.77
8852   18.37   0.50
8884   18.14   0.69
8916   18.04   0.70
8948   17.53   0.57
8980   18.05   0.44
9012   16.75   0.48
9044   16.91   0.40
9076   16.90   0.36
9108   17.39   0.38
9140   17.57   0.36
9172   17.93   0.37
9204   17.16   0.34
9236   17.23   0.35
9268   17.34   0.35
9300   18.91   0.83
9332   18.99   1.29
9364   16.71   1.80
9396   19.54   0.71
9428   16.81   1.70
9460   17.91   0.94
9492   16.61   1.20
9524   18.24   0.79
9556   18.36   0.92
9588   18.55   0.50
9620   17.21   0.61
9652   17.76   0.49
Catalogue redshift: 0.27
